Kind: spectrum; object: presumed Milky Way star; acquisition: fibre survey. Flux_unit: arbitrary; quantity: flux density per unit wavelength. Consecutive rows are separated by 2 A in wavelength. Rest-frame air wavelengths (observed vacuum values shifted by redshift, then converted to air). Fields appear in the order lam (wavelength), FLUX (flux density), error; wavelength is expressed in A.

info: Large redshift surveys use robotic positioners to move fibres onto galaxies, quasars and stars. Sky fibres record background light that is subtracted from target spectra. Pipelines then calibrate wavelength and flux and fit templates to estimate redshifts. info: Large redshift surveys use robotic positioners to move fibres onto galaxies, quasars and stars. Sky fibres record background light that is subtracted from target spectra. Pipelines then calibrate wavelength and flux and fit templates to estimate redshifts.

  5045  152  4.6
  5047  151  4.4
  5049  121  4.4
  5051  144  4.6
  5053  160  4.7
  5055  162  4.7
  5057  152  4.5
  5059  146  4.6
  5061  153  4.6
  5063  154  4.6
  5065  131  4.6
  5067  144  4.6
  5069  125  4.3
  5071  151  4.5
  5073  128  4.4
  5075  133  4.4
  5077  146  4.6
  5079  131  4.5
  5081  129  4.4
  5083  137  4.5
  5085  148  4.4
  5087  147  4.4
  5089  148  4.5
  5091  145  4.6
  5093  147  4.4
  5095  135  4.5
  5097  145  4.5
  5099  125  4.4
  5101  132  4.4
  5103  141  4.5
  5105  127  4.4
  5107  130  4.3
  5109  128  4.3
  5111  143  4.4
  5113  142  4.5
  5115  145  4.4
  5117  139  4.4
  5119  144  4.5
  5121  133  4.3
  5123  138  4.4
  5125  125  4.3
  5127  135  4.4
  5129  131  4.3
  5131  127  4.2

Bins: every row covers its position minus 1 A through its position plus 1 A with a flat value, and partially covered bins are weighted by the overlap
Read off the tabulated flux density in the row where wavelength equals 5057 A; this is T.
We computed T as 152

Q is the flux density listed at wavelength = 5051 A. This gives 144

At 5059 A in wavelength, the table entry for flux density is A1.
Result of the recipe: 146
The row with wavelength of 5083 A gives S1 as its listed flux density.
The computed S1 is 137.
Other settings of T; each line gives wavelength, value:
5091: 145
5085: 148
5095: 135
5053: 160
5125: 125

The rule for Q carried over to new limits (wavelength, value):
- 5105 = 127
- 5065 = 131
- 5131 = 127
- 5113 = 142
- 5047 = 151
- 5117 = 139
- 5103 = 141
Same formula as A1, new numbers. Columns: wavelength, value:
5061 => 153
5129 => 131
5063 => 154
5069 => 125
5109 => 128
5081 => 129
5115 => 145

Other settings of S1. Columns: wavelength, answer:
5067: 144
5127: 135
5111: 143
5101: 132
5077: 146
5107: 130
